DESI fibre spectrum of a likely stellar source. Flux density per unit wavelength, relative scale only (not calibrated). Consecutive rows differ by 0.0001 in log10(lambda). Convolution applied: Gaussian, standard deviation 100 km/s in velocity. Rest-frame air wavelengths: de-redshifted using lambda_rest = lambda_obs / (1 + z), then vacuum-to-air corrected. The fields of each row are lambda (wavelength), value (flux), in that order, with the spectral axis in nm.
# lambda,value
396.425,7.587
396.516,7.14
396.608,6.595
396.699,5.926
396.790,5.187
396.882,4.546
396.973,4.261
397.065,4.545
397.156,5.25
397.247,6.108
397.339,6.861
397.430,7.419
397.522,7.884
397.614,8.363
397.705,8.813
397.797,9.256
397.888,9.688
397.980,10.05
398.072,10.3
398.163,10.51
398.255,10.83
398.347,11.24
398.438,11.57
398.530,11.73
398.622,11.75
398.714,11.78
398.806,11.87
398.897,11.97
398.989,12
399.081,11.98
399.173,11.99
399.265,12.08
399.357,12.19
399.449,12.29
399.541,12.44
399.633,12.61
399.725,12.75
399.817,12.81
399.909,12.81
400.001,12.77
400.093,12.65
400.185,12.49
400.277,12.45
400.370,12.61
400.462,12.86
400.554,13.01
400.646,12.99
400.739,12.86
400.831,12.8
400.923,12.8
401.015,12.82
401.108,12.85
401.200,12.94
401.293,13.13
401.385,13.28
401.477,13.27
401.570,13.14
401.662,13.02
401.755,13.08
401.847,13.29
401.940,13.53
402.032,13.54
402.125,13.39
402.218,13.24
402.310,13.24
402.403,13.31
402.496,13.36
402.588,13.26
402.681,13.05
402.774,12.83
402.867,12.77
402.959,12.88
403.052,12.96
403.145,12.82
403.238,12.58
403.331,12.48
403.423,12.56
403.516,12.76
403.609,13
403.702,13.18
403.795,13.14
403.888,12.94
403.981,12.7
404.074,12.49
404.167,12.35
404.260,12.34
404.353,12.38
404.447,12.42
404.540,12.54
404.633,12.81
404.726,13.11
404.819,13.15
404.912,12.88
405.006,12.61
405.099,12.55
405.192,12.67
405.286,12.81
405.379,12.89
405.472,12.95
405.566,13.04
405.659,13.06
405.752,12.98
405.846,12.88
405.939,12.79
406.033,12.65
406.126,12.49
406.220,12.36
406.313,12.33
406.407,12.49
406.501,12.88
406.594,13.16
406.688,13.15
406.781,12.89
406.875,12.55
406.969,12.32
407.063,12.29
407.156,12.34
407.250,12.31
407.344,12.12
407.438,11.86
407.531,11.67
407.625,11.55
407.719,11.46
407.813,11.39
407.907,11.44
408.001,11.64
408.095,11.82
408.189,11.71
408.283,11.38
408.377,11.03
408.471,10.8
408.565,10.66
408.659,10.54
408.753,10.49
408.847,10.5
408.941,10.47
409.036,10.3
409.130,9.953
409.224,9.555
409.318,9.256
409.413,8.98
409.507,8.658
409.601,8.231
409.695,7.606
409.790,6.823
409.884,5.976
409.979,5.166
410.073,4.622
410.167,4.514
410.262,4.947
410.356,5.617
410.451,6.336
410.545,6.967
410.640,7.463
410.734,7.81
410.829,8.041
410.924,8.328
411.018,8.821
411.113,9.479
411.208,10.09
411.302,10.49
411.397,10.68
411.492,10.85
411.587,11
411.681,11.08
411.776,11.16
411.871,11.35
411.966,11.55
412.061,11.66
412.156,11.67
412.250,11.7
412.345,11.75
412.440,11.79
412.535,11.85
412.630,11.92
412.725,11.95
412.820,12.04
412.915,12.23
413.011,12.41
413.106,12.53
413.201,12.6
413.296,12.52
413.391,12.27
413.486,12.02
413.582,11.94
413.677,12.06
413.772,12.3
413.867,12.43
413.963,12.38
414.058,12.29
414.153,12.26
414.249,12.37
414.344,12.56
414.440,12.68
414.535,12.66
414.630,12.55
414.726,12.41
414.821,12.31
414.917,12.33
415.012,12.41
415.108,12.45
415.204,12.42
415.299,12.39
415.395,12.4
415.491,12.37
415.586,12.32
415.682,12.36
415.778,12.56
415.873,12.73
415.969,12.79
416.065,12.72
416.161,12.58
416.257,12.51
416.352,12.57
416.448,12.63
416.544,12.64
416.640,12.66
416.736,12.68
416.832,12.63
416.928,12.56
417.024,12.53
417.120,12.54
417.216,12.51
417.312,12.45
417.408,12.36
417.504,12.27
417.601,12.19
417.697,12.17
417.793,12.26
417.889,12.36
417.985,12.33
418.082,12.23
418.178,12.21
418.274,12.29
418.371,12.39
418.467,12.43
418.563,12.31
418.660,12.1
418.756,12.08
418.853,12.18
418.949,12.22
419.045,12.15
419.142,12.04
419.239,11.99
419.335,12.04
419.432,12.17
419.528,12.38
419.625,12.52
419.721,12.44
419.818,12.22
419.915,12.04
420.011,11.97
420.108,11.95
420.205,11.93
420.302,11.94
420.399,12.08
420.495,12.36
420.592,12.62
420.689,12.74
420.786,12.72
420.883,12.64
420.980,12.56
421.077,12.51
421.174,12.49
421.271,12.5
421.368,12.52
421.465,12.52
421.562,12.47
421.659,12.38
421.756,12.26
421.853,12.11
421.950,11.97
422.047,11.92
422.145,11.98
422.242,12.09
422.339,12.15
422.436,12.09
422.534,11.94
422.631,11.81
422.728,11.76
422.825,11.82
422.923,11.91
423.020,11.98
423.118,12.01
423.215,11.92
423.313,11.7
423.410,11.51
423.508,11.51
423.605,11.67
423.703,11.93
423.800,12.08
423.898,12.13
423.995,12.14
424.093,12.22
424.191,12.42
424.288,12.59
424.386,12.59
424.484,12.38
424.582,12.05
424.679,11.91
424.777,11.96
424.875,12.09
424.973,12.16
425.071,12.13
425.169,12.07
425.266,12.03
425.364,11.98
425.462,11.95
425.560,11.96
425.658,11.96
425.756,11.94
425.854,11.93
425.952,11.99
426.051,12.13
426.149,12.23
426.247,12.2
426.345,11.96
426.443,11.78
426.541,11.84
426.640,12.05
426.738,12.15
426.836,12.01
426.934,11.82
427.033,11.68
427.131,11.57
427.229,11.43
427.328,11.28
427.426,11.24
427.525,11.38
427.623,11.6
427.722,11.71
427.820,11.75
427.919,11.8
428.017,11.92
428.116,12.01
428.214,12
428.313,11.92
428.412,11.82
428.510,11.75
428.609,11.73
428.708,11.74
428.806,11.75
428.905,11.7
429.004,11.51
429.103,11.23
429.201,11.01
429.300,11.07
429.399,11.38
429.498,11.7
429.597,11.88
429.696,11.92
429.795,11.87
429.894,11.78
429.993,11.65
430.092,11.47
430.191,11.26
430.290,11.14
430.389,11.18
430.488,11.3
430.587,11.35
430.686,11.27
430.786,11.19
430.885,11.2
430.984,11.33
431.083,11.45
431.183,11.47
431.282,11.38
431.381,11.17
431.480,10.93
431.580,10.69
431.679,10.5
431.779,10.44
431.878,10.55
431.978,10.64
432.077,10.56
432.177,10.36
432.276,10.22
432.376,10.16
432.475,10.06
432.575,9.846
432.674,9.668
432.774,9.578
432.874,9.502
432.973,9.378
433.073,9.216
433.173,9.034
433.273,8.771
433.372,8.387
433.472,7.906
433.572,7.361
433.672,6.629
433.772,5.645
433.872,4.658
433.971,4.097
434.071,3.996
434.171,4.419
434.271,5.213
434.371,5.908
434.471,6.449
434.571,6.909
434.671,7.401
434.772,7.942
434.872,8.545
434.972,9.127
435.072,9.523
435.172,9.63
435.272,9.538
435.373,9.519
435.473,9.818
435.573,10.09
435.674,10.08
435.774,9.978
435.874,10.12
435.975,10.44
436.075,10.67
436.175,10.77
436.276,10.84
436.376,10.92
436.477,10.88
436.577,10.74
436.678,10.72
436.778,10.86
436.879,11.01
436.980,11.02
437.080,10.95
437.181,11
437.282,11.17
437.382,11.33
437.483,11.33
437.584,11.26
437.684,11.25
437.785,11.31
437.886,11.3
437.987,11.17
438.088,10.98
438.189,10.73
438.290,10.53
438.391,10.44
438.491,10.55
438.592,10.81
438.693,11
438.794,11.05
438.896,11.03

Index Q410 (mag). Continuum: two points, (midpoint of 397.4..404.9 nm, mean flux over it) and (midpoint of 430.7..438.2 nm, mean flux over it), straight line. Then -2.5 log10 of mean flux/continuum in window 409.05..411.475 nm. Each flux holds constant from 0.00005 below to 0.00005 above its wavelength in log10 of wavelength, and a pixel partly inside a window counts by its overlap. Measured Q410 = 0.421 mag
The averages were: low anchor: 12.3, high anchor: 9.61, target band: 7.85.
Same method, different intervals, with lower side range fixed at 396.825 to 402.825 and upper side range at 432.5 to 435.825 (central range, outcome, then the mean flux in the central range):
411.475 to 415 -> -0.19 mag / 12.1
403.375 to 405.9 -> -0.16 mag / 12.8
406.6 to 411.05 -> 0.10 mag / 9.7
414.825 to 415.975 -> -0.25 mag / 12.4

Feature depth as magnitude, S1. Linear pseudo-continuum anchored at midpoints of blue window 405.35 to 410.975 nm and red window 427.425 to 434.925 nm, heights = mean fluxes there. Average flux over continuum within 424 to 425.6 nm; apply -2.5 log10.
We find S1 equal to -0.20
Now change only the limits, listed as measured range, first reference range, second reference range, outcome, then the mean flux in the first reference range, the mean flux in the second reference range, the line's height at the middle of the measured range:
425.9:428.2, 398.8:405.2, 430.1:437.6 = -0.15 mag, 12.8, 9.62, 10.3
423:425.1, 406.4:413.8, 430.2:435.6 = -0.24 mag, 10.5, 9.16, 9.68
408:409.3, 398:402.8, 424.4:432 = 0.15 mag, 12.6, 11.6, 12.3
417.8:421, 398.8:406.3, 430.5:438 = -0.11 mag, 12.8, 9.62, 11.1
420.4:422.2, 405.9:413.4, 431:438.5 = -0.22 mag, 10.5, 9.59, 10.1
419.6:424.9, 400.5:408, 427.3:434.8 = -0.11 mag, 12.7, 10.1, 11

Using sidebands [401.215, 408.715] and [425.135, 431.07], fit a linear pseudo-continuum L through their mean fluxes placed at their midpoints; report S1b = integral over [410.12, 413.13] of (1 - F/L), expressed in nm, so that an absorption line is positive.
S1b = 0.57 nm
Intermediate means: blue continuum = 12.6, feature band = 9.99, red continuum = 11.7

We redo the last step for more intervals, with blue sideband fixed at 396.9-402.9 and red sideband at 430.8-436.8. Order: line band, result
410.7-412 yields 0.087 nm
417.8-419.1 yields -0.247 nm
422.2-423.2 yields -0.195 nm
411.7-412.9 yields -0.109 nm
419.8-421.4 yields -0.346 nm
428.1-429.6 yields -0.320 nm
